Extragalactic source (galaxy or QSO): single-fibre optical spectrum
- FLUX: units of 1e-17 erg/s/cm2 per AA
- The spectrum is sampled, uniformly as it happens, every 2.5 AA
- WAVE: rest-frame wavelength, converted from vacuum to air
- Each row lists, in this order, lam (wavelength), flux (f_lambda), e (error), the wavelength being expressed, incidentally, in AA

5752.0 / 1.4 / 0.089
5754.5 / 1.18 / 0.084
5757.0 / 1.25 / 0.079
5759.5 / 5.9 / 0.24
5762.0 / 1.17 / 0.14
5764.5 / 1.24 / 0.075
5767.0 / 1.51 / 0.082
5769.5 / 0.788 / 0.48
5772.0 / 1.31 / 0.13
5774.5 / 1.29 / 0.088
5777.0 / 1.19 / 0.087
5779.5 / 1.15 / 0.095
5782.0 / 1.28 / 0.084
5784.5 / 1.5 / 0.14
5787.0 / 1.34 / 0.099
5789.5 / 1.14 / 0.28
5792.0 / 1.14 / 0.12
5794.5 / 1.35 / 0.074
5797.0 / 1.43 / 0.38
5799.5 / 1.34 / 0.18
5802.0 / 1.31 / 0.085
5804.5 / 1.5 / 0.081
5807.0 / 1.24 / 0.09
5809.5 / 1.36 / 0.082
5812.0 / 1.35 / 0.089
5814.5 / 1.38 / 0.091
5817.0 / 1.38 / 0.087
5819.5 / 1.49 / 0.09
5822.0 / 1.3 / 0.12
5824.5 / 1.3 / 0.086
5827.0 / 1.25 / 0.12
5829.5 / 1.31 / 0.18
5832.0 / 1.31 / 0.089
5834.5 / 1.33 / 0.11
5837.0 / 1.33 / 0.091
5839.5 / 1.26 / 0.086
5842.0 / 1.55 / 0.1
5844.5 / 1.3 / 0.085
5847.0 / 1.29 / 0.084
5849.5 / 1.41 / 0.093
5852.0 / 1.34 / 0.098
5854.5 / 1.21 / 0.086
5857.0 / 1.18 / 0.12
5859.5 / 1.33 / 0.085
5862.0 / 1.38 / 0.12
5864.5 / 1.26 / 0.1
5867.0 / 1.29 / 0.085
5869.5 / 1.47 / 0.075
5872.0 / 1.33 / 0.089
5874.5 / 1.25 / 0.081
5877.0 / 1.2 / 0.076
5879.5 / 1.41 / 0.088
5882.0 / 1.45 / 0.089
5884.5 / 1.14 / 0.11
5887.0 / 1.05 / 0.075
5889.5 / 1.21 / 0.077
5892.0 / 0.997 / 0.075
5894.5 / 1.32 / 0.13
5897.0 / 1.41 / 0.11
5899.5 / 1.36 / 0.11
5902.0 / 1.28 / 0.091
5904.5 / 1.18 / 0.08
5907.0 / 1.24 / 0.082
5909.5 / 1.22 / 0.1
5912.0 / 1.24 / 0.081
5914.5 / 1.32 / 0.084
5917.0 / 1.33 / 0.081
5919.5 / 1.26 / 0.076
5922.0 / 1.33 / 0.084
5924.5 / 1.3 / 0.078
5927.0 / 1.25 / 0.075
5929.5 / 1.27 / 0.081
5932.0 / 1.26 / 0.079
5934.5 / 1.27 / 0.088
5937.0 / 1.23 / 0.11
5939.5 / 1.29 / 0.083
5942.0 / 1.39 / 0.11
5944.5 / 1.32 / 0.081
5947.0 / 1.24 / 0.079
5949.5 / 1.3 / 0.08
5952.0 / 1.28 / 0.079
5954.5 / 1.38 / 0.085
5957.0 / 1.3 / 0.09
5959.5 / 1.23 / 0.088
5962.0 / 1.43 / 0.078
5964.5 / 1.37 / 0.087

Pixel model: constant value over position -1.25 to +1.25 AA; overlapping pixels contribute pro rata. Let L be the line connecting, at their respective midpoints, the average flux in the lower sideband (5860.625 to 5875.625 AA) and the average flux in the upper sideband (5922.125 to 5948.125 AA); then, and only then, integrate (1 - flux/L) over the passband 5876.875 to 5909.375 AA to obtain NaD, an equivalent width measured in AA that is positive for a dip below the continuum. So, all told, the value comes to 1.56 AA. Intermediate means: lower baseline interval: 1.33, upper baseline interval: 1.28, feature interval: 1.25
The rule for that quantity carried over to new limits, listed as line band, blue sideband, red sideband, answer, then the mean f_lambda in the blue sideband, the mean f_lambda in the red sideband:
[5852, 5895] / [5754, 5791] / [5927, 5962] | 4.19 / 1.55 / 1.29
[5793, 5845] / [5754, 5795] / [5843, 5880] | 2.29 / 1.52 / 1.31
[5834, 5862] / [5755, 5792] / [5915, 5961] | 2.17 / 1.55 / 1.29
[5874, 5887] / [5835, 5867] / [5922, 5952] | 0.38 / 1.32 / 1.29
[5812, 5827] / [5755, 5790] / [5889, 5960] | 1.27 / 1.58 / 1.28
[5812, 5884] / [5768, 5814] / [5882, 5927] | -3.61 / 1.28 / 1.25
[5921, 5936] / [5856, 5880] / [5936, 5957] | 0.31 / 1.31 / 1.3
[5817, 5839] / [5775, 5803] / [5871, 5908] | -0.91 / 1.29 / 1.25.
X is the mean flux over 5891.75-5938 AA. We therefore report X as 1.27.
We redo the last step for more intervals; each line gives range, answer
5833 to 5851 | 1.35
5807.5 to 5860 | 1.33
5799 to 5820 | 1.37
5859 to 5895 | 1.27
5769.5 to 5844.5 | 1.32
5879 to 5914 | 1.25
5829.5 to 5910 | 1.29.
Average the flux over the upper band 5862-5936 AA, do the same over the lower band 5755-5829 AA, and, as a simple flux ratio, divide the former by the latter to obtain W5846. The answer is 0.88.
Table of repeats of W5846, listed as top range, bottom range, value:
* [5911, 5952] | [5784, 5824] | 0.96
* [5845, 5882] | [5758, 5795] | 0.85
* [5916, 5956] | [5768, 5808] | 1.02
